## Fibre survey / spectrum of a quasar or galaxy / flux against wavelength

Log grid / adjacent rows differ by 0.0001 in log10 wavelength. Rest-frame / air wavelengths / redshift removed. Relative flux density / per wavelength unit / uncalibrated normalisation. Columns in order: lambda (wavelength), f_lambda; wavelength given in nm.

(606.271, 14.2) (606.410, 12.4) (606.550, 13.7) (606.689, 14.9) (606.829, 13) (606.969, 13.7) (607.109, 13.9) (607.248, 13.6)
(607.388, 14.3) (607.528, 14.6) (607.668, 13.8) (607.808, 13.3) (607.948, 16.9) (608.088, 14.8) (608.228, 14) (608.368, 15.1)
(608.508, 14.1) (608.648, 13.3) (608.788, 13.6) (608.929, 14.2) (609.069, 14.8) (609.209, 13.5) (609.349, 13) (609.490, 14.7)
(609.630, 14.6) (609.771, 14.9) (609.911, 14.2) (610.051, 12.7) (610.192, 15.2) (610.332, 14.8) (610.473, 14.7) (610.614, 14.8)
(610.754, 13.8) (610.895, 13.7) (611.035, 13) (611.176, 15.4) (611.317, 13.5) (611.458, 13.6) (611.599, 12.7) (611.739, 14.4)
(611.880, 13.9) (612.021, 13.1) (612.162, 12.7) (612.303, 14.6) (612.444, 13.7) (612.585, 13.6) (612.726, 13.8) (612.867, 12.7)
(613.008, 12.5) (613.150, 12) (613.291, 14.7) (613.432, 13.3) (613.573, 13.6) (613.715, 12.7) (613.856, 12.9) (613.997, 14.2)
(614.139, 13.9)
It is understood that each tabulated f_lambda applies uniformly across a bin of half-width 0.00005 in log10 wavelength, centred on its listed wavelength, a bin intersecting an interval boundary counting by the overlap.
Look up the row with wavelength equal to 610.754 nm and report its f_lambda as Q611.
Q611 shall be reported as 13.8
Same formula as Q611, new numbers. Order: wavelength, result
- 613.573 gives 13.6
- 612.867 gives 12.7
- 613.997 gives 14.2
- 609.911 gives 14.2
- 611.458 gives 13.6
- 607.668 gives 13.8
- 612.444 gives 13.7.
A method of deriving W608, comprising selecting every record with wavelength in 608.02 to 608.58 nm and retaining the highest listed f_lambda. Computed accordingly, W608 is 15.1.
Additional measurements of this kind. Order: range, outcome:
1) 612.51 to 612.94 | 13.8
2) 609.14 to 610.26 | 15.2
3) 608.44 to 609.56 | 14.8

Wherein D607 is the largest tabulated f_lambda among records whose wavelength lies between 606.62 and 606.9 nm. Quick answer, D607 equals 14.9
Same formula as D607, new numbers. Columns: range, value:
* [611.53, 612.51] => 14.6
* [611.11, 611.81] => 15.4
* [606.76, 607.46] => 14.3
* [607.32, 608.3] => 16.9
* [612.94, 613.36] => 14.7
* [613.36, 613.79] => 13.6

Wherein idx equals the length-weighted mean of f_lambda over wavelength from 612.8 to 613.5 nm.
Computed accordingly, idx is 13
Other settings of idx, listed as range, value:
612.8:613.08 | 12.6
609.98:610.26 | 13.9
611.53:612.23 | 13.4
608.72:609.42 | 13.8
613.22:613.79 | 13.6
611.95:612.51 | 13.5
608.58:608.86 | 13.4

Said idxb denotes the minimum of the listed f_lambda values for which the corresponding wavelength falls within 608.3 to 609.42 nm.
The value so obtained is 13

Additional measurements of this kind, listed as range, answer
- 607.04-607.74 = 13.6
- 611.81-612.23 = 12.7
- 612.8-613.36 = 12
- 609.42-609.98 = 14.2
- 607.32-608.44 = 13.3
